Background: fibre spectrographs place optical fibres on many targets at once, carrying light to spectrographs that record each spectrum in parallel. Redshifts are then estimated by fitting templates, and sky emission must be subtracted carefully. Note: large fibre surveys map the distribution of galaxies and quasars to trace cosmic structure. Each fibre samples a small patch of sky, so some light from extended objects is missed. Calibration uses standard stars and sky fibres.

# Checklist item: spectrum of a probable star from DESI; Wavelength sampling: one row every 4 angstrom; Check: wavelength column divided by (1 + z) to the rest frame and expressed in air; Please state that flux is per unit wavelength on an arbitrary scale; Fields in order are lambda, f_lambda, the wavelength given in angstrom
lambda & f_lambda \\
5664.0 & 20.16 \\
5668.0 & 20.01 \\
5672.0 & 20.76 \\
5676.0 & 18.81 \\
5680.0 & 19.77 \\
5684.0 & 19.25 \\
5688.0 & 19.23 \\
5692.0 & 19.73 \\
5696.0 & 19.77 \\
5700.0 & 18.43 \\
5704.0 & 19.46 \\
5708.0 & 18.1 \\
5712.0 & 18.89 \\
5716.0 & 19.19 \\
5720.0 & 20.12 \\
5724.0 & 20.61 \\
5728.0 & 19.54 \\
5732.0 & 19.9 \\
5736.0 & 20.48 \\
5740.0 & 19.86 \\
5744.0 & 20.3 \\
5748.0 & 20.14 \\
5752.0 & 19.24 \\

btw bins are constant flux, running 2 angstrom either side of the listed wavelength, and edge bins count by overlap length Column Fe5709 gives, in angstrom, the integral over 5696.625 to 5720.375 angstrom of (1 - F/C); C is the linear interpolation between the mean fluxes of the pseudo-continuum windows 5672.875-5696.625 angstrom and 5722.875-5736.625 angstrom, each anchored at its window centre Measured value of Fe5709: 0.94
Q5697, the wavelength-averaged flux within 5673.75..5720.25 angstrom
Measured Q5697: 19.2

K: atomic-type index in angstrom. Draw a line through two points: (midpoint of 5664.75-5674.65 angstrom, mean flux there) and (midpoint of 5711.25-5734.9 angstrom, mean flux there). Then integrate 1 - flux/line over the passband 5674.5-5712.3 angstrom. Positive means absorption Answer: 1.7 angstrom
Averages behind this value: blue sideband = 20.3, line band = 19.2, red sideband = 19.8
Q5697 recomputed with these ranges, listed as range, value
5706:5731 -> 19.4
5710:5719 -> 19.2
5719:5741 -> 20.1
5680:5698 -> 19.5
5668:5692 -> 19.6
